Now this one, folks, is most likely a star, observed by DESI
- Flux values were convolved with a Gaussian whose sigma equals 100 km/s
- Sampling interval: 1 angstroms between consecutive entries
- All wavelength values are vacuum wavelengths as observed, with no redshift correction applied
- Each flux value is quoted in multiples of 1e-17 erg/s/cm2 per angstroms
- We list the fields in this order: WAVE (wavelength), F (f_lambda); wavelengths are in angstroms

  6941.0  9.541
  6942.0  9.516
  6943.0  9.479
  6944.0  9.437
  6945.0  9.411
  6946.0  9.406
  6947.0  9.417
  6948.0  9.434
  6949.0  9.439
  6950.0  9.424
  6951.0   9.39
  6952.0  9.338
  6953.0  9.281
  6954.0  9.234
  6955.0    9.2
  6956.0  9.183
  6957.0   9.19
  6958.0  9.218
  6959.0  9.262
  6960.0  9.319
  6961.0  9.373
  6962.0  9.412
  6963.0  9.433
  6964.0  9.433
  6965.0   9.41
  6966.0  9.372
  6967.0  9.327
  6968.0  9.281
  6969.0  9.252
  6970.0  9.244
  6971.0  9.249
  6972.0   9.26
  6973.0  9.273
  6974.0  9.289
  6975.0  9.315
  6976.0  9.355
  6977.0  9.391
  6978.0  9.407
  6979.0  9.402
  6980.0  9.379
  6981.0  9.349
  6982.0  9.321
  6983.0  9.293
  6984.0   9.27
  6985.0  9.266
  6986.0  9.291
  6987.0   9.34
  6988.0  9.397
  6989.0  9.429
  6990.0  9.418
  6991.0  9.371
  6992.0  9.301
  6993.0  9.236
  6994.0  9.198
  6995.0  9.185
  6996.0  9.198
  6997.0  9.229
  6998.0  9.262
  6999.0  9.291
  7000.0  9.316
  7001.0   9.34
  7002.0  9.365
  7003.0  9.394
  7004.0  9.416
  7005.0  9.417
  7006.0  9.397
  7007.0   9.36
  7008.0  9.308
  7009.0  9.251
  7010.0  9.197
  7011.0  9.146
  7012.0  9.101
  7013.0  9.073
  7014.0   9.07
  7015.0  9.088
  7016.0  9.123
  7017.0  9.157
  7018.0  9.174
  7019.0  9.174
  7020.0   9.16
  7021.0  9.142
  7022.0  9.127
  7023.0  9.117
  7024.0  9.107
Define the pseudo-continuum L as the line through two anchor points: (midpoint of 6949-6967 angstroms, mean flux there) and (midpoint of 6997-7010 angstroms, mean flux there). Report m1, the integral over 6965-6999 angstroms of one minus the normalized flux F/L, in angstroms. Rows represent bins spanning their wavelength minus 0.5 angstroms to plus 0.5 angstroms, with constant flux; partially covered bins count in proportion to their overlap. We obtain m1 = 0.1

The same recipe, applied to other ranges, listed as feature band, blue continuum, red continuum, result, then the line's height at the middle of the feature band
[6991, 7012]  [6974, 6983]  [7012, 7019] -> -0.18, 9.21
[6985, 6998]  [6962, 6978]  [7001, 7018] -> -0.02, 9.28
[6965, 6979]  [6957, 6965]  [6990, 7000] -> 0.00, 9.32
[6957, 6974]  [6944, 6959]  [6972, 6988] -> 0.02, 9.33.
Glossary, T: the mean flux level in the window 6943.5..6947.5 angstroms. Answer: 9.42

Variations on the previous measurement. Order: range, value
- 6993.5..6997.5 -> 9.2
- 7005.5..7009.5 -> 9.33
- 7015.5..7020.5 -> 9.16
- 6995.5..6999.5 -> 9.25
